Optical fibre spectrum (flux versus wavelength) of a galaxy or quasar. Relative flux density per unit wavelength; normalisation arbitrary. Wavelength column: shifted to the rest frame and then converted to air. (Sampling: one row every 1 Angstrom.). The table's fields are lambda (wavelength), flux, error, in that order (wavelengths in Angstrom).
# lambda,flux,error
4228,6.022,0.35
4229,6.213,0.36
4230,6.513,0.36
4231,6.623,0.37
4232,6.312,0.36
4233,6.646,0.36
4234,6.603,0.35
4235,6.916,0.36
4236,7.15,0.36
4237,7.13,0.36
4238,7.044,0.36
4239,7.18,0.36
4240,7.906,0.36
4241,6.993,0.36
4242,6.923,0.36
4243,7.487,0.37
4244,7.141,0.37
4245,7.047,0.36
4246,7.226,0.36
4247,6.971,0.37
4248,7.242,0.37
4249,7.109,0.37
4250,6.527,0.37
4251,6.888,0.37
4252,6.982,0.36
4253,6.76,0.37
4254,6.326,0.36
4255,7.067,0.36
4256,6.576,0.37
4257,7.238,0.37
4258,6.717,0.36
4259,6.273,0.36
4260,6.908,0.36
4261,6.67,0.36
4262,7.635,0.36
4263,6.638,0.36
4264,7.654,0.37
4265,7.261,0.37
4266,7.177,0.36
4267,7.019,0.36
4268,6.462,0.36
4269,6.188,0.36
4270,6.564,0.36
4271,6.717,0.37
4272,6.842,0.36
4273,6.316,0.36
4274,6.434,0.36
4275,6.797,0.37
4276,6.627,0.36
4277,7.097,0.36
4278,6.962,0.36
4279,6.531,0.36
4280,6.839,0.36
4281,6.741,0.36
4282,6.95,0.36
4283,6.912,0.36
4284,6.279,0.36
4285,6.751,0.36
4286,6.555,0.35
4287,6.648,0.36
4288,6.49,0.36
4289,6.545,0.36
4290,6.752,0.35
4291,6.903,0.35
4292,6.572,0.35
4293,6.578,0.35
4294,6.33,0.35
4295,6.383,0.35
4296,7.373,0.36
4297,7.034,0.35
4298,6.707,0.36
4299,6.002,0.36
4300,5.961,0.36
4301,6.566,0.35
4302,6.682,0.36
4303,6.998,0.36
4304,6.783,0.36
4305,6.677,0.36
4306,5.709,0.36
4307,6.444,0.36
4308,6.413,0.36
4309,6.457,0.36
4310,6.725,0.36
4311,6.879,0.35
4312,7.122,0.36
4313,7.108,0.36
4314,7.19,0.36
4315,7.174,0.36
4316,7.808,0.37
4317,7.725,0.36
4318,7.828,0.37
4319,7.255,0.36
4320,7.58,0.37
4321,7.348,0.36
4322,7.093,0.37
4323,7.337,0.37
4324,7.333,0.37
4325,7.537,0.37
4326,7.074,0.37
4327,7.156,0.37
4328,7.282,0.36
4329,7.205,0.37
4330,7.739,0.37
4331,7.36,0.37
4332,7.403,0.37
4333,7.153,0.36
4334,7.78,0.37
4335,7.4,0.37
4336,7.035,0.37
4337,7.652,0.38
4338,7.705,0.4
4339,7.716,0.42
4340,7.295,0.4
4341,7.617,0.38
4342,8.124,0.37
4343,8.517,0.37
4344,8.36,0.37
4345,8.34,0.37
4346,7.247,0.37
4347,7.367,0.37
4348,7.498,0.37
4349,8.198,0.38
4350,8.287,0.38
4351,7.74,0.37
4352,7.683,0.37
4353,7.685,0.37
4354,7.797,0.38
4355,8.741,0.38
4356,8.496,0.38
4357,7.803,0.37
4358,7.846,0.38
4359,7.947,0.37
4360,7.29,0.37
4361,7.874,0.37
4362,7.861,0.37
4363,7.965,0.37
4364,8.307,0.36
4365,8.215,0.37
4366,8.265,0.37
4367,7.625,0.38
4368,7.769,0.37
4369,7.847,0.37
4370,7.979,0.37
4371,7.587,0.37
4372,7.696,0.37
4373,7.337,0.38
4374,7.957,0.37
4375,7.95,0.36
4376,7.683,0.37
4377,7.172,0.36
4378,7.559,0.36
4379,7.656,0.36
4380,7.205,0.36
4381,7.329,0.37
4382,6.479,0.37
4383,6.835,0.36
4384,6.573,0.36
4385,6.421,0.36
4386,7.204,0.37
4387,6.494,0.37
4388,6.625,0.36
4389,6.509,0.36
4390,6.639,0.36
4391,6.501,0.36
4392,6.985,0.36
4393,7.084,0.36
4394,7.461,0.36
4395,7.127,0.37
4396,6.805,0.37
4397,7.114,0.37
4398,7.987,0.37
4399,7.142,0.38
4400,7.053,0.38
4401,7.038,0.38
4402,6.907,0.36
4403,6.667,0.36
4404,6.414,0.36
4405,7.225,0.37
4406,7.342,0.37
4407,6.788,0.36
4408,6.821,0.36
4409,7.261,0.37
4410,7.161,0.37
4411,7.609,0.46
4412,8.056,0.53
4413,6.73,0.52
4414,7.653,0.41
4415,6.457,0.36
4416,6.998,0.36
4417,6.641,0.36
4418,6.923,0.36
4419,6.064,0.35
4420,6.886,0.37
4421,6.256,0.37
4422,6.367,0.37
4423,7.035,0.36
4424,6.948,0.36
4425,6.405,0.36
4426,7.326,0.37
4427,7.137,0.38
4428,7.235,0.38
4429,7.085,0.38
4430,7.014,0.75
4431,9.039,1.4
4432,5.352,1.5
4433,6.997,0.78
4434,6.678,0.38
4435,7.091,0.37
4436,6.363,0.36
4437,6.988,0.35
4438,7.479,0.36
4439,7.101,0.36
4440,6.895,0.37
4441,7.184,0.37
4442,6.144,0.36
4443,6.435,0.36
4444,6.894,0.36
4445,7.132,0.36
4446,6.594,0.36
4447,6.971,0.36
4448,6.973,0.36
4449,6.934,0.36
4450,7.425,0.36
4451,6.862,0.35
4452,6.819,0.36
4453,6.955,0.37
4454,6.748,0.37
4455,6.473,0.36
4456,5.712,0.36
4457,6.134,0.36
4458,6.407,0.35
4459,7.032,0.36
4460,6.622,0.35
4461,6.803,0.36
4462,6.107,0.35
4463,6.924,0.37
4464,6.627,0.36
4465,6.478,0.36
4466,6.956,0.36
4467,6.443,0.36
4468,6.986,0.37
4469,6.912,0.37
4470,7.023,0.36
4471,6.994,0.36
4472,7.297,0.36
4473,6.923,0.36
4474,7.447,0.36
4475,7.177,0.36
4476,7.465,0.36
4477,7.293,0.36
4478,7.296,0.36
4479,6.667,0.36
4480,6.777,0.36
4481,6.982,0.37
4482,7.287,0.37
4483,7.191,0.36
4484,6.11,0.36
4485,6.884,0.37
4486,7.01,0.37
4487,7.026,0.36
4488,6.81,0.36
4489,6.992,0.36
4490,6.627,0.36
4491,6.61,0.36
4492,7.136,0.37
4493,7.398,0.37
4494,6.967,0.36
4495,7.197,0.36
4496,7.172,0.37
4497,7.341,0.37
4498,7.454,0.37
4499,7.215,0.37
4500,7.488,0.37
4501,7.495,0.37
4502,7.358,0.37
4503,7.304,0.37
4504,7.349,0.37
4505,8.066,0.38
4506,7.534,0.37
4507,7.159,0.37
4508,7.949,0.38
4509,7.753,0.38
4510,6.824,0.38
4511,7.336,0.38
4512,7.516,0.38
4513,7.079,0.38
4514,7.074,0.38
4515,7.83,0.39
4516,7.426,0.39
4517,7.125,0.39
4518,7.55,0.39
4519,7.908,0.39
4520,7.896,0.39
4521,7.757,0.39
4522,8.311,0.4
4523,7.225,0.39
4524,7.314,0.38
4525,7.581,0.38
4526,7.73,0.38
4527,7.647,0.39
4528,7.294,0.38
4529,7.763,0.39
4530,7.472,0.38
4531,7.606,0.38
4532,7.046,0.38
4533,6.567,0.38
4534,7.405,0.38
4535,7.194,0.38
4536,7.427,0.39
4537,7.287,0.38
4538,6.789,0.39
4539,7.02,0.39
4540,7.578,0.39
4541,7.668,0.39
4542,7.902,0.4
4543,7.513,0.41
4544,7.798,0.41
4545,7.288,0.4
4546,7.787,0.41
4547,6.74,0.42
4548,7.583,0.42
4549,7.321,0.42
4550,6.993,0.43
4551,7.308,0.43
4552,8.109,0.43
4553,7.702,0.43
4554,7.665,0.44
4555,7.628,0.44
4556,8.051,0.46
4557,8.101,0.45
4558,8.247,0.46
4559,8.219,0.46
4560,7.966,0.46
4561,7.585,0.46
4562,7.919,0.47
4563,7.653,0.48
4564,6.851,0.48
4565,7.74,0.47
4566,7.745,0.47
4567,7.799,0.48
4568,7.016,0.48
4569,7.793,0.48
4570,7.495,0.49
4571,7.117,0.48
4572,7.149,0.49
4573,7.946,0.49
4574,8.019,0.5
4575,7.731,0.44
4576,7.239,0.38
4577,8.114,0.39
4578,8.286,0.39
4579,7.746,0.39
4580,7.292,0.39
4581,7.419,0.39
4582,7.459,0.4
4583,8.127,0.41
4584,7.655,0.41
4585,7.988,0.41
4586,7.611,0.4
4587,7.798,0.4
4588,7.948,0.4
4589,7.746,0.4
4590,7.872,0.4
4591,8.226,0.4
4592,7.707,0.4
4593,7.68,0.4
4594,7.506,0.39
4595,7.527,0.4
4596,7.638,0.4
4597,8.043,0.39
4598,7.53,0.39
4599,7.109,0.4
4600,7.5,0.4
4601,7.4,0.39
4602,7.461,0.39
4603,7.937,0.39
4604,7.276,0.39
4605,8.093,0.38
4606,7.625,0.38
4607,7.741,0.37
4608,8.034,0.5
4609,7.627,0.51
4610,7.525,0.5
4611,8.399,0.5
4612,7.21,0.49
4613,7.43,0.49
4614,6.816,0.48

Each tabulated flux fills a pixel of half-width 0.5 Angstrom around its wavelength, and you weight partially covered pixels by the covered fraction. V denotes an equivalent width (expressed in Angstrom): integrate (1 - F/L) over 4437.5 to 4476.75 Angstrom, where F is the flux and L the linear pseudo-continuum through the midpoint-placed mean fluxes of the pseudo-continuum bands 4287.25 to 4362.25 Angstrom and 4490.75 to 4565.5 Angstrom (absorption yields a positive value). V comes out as 3.1 Angstrom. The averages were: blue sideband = 7.28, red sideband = 7.48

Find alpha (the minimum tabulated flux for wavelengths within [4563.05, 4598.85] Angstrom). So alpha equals 6.851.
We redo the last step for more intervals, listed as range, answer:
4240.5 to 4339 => 5.709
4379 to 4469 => 5.352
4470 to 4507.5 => 6.11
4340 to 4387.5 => 6.421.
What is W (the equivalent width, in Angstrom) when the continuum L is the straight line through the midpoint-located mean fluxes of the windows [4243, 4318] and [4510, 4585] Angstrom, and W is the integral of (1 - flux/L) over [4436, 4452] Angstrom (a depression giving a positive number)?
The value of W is 0.8 Angstrom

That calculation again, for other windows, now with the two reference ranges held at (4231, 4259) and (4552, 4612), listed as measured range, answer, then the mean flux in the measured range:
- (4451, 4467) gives 1.8 Angstrom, 6.59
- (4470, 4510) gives 1.7 Angstrom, 7.18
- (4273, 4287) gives 0.6 Angstrom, 6.71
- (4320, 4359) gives -2.7 Angstrom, 7.66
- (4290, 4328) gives 0.9 Angstrom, 6.92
